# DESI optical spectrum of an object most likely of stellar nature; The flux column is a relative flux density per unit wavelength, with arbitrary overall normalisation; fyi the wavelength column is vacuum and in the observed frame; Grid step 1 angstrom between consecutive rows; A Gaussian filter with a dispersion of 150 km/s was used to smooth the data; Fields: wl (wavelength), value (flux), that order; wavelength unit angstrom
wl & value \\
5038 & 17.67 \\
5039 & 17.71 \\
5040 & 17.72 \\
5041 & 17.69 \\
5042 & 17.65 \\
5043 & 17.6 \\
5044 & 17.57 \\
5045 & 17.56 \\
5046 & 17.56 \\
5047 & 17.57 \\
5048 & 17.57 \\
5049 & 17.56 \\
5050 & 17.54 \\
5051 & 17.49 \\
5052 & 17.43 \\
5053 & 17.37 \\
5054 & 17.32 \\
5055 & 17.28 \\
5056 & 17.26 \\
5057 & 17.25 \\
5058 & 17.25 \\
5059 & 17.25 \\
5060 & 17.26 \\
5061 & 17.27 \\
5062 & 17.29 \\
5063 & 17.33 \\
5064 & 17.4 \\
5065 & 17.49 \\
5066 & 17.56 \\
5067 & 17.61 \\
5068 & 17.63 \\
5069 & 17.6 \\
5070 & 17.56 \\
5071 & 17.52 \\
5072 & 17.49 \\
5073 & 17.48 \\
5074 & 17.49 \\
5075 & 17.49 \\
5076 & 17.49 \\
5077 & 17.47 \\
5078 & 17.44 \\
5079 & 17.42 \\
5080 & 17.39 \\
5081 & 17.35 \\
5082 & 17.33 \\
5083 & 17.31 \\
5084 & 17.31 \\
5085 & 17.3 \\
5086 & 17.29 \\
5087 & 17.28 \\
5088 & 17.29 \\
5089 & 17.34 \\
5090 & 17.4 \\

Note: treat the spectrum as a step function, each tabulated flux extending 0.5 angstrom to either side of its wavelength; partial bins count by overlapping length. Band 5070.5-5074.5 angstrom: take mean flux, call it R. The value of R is 17.5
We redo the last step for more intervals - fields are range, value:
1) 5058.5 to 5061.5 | 17.3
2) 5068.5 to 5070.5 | 17.6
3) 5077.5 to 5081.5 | 17.4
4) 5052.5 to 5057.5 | 17.3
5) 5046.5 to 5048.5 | 17.6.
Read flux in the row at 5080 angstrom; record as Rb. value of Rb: 17.39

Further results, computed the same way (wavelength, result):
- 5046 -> 17.56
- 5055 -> 17.28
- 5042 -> 17.65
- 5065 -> 17.49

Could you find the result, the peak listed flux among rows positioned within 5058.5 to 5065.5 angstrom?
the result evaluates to 17.49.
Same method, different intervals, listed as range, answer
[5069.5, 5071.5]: 17.56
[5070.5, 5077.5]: 17.52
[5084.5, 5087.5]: 17.3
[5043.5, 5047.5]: 17.57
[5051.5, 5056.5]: 17.43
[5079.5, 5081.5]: 17.39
